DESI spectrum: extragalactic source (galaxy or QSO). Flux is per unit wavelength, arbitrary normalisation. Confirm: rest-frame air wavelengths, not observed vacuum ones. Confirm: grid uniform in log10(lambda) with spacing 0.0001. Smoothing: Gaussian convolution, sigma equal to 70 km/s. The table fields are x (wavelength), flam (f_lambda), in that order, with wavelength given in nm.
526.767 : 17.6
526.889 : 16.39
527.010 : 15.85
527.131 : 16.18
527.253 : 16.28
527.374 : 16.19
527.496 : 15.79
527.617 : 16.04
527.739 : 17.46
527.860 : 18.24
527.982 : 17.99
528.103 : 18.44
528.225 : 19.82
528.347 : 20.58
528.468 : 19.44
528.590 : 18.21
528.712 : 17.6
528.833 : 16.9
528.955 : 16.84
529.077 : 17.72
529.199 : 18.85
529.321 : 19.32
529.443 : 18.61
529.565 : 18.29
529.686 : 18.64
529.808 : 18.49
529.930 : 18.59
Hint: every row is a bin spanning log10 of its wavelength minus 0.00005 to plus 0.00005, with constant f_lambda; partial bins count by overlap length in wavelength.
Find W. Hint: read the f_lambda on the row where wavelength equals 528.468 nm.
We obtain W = 19.44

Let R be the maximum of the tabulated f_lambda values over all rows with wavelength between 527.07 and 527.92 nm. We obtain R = 18.24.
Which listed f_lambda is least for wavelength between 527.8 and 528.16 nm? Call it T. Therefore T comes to 17.99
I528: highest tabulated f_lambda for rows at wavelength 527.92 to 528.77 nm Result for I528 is 20.58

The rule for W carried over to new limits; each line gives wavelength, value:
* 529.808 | 18.49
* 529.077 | 17.72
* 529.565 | 18.29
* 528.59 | 18.21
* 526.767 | 17.6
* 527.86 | 18.24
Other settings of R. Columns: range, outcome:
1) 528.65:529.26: 18.85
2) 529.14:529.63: 19.32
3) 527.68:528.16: 18.44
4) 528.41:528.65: 19.44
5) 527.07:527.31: 16.28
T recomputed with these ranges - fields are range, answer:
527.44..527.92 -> 15.79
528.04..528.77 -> 17.6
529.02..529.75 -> 17.72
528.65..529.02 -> 16.84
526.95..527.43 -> 15.85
